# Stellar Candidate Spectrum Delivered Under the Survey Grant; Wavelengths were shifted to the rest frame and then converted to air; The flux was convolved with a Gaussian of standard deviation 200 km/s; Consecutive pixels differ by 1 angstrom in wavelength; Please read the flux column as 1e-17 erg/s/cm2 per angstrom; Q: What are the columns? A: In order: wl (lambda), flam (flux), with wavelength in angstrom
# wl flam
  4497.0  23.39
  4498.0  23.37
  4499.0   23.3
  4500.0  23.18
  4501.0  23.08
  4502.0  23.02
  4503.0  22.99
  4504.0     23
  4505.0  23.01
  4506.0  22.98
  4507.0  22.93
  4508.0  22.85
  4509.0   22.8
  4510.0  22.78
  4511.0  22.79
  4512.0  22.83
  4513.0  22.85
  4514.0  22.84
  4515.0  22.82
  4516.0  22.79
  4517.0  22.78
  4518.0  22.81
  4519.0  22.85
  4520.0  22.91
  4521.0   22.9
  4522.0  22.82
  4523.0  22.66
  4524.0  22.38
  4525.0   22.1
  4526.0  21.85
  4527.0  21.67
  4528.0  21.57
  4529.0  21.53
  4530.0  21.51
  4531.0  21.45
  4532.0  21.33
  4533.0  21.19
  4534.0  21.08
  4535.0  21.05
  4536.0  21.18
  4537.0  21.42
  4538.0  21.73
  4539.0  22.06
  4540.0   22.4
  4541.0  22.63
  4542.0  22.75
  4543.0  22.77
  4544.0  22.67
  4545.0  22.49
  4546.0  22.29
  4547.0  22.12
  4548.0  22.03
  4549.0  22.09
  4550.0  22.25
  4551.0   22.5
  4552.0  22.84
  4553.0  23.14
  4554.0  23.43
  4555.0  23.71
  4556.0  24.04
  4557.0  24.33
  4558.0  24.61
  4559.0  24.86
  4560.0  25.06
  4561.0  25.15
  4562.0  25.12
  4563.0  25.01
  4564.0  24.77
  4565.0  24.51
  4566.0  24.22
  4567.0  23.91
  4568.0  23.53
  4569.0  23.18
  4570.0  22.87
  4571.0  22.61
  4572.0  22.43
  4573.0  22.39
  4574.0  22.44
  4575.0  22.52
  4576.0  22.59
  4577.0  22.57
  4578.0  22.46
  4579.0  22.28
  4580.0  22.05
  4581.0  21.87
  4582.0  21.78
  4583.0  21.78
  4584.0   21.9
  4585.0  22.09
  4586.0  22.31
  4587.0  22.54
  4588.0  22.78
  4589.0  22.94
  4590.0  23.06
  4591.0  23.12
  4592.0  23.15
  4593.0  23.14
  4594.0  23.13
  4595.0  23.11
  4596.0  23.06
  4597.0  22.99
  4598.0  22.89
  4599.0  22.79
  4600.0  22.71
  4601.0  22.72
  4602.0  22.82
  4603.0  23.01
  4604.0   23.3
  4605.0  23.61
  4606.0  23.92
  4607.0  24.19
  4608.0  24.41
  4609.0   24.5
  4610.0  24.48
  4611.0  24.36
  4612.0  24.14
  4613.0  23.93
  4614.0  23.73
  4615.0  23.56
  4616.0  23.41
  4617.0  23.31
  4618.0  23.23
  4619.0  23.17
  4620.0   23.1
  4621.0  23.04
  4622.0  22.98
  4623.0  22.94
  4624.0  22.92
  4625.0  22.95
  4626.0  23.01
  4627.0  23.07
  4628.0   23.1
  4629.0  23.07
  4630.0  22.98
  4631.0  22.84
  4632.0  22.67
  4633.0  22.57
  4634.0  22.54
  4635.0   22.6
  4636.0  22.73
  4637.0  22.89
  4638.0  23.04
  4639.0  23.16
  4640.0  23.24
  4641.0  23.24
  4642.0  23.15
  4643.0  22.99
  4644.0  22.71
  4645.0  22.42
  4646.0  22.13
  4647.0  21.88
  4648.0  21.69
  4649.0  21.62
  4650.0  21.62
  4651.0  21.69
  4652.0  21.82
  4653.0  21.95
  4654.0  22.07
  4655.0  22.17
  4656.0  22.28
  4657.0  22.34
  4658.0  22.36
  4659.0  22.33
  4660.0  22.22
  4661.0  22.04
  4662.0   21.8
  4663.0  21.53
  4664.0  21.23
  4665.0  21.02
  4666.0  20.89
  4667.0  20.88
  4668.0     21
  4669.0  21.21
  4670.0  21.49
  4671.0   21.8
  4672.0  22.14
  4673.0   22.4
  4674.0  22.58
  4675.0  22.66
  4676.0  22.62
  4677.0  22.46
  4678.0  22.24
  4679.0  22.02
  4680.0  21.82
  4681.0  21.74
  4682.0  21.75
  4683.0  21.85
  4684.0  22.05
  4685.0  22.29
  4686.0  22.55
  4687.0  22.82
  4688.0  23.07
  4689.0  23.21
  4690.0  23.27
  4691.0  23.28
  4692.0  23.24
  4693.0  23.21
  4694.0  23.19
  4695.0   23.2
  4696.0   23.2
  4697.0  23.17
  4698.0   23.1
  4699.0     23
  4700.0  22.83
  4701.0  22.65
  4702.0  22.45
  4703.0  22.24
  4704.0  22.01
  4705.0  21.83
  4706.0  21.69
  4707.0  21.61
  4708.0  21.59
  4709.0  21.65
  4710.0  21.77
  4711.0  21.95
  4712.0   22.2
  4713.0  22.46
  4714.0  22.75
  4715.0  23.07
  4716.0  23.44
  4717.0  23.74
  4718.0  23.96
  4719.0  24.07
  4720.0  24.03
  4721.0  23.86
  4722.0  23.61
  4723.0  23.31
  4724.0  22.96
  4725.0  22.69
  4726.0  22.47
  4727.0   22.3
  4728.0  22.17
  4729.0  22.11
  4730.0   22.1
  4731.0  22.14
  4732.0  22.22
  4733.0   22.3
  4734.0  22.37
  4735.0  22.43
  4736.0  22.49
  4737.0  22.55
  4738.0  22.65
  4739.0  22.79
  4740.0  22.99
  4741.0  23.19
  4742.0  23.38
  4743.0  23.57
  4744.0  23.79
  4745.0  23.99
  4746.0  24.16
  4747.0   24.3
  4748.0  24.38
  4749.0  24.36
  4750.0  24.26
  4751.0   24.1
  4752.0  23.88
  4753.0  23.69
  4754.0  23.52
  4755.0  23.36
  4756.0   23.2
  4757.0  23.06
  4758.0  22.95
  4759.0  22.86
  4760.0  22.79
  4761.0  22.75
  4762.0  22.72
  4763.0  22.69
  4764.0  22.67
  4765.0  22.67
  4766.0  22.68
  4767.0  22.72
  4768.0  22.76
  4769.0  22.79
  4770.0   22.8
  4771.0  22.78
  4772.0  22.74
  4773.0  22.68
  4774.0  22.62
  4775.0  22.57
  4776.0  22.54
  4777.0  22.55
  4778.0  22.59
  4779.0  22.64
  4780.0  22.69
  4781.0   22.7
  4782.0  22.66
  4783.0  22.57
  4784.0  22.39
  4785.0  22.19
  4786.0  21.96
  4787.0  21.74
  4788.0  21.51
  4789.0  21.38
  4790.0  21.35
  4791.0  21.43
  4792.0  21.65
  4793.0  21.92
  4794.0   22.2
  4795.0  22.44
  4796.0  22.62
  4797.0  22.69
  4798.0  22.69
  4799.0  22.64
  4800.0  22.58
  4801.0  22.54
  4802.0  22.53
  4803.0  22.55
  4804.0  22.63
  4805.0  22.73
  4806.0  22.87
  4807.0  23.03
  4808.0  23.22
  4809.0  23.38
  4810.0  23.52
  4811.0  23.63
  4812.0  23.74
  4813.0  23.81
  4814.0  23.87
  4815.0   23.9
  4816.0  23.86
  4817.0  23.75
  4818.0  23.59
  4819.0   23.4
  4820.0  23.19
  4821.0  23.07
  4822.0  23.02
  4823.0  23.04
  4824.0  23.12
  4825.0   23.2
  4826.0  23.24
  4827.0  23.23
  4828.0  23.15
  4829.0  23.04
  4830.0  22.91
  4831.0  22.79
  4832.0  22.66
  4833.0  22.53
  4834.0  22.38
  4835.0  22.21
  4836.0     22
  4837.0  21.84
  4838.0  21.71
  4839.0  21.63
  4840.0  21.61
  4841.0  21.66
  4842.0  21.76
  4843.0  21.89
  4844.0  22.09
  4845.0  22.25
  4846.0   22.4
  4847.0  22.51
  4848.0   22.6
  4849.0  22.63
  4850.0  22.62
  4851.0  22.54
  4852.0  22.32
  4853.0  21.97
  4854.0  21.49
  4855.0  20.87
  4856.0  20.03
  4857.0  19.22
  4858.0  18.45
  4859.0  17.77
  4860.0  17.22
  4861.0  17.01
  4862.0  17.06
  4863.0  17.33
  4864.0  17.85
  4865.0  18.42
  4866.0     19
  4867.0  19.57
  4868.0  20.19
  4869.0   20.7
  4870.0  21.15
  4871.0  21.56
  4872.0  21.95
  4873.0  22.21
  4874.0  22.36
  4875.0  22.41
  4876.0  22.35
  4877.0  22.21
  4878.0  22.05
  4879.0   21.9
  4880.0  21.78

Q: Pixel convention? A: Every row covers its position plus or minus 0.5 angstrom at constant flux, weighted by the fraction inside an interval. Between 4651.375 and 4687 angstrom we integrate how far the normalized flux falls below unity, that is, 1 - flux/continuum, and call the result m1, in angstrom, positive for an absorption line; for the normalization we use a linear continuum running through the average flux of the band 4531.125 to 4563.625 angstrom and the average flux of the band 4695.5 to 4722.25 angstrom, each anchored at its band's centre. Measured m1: 1.28 angstrom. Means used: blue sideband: 22.8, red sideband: 22.7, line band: 21.9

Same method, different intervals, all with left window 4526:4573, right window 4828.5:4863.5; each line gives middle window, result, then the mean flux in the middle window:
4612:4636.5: -0.7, 23.1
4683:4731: -1.7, 22.7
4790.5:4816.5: -1.7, 22.9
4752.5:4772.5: -1.1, 22.9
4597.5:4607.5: -0.3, 23.2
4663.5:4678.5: 0.3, 21.8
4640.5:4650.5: 0.0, 22.3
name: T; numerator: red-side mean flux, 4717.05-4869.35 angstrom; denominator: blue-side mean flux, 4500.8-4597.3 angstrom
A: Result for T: 1.0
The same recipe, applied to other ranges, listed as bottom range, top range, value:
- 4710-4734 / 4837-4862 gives 0.92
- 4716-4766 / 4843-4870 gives 0.88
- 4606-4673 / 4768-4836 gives 1.00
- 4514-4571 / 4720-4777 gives 1.01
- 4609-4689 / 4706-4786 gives 1.02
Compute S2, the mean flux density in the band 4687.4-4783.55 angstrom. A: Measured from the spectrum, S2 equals 22.9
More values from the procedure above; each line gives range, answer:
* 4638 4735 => 22.4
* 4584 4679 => 22.7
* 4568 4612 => 22.9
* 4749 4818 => 22.8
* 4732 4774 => 23.1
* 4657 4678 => 21.9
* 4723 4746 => 22.8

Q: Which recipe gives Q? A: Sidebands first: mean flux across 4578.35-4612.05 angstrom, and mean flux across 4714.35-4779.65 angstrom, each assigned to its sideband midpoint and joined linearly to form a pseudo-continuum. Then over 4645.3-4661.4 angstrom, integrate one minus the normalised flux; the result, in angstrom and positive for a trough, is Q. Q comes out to 0.7 angstrom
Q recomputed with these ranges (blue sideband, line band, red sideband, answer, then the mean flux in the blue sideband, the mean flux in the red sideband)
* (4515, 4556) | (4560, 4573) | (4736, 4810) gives -0.9 angstrom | 22.3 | 22.8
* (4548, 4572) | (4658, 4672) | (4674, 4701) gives 0.8 angstrom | 23.7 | 22.7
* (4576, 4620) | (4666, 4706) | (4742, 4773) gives 1.4 angstrom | 23.1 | 23.3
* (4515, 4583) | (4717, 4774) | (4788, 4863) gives -2.0 angstrom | 22.7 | 22.2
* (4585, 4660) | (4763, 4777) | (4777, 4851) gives 0.0 angstrom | 22.9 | 22.6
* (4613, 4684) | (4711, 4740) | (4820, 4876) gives -1.1 angstrom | 22.4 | 21.4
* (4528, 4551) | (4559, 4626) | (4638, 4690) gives -3.7 angstrom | 21.9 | 22.1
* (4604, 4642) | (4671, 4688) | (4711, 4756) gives 0.7 angstrom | 23.3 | 23.2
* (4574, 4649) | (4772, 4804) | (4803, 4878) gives -0.3 angstrom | 22.9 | 21.9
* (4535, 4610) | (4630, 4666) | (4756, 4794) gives 0.8 angstrom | 23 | 22.5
